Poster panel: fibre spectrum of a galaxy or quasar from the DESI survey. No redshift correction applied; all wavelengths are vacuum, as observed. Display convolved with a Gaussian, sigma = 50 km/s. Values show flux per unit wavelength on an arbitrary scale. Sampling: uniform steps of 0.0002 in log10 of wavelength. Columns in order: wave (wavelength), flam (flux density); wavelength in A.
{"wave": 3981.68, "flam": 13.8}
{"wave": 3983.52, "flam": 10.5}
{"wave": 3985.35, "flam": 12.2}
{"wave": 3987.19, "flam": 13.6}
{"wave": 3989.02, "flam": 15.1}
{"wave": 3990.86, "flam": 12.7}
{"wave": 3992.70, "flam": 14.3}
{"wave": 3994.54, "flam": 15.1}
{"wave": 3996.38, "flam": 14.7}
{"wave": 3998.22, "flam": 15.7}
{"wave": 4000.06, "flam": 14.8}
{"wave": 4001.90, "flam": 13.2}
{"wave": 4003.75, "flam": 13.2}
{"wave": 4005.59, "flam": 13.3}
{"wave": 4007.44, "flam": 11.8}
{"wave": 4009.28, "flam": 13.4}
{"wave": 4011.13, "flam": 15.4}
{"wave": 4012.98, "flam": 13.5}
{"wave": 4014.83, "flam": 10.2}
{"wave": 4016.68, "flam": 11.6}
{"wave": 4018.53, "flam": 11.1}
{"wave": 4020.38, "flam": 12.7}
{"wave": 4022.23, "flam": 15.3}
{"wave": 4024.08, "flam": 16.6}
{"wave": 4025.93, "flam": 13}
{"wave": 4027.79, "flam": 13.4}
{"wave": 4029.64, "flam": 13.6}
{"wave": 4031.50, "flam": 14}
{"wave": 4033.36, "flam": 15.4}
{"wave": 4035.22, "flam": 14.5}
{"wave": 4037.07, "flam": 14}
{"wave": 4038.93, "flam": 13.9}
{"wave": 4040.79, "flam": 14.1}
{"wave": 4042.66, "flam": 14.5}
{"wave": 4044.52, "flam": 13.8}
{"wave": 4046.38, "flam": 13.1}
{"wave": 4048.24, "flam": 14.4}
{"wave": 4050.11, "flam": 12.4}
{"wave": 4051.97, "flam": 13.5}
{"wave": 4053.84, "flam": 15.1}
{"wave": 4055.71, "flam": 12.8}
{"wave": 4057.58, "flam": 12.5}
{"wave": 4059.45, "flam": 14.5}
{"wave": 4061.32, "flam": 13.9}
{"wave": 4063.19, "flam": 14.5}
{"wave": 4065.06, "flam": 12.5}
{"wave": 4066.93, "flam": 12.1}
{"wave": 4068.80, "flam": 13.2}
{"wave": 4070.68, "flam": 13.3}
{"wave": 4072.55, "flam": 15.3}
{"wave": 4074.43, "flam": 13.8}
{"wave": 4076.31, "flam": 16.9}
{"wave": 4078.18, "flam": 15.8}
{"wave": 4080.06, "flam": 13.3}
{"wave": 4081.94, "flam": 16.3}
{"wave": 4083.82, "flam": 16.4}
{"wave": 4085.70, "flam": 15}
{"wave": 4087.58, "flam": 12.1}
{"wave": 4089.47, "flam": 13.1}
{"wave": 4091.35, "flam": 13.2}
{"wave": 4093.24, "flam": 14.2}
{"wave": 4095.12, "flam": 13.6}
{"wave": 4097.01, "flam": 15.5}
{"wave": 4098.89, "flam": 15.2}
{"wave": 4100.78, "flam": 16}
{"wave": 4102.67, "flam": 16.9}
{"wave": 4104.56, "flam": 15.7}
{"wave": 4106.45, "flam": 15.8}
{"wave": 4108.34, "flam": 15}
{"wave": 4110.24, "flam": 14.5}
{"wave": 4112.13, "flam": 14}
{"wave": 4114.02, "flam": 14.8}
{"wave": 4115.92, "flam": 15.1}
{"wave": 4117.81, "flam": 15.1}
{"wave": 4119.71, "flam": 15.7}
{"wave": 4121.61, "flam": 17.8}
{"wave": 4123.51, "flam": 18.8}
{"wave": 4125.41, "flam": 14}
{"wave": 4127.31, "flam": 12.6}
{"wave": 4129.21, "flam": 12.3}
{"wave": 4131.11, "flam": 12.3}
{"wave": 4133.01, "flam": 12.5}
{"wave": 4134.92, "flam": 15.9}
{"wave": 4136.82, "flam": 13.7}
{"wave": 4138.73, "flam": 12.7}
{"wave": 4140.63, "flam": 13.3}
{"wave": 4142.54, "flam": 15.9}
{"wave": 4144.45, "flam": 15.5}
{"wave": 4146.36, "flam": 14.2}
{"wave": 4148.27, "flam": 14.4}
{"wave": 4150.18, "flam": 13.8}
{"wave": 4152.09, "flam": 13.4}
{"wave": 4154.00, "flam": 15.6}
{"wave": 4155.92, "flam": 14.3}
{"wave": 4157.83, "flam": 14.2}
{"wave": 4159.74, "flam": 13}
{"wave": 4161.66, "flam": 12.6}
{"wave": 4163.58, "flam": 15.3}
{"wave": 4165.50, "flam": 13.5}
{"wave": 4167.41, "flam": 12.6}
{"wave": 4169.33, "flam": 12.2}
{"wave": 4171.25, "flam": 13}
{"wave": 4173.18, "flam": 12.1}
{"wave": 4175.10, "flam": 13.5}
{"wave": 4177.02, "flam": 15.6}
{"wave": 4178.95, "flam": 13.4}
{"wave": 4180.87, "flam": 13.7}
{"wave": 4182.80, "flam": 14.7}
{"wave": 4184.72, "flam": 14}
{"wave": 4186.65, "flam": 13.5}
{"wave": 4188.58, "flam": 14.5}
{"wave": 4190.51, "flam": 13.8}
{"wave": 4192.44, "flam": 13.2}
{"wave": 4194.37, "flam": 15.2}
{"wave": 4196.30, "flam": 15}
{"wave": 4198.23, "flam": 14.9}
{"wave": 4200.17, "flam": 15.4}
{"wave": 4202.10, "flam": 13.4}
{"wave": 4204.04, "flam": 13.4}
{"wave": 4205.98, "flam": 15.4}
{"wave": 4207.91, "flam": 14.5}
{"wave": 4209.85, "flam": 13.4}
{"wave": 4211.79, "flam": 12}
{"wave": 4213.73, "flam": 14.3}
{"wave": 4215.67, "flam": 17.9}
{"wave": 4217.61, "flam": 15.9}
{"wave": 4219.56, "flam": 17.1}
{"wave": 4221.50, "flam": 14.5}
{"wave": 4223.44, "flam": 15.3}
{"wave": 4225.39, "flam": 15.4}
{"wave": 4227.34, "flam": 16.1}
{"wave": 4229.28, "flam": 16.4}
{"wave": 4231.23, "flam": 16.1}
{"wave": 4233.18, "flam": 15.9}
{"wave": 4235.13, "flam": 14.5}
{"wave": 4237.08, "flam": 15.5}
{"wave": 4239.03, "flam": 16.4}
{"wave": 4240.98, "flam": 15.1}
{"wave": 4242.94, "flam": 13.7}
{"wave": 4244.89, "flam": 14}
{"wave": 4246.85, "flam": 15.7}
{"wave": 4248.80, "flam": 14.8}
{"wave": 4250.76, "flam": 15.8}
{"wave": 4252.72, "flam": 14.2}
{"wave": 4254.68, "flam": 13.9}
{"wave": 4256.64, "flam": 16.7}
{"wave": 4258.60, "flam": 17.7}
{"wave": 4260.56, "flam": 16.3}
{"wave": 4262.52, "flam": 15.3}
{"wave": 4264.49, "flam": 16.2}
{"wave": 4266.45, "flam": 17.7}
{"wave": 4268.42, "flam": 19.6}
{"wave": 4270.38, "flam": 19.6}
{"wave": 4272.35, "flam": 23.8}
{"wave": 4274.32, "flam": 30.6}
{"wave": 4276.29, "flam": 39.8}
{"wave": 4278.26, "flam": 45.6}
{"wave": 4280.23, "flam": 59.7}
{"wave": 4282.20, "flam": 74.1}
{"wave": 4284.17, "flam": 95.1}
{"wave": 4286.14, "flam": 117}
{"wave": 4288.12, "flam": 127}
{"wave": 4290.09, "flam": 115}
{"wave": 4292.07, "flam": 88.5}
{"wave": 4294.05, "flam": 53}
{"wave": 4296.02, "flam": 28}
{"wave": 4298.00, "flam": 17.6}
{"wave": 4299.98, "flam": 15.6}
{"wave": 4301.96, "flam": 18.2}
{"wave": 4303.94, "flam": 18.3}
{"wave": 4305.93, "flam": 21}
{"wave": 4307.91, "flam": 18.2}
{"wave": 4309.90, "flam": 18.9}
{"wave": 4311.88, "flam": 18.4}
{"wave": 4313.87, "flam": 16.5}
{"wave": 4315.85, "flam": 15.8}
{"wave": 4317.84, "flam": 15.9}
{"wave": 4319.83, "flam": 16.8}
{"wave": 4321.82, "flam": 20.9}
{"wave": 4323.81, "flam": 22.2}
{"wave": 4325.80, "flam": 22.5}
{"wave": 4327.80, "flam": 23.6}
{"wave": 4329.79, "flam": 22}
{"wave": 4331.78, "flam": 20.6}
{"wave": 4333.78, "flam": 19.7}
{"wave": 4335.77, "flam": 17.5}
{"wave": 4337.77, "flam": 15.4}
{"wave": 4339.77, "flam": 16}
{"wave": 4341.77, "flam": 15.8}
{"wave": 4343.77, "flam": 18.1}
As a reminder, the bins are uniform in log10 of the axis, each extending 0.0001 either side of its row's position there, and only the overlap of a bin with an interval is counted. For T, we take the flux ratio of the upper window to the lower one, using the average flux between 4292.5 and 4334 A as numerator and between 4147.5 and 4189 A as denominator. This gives 1.60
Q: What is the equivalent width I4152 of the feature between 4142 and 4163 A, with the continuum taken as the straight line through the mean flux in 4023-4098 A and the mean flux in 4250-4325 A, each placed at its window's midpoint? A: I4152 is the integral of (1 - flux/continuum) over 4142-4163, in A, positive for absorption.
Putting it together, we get 7.7 A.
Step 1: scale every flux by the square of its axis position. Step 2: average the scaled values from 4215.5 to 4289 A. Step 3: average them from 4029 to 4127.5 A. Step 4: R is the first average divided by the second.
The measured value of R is 2.14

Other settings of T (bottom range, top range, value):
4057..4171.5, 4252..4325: 2.49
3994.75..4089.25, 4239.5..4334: 2.28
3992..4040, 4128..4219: 1.02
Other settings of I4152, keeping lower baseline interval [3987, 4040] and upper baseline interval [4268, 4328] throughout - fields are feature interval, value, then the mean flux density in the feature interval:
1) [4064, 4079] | 4.0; 14.1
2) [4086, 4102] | 5.3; 14.2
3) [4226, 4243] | 9.3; 15.6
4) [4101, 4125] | 7.6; 15.7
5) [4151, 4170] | 9.5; 13.7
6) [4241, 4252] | 6.4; 14.8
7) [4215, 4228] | 6.7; 16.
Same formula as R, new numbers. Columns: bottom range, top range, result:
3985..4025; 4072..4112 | 1.14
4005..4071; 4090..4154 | 1.13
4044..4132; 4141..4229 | 1.04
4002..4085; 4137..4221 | 1.10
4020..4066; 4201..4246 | 1.18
